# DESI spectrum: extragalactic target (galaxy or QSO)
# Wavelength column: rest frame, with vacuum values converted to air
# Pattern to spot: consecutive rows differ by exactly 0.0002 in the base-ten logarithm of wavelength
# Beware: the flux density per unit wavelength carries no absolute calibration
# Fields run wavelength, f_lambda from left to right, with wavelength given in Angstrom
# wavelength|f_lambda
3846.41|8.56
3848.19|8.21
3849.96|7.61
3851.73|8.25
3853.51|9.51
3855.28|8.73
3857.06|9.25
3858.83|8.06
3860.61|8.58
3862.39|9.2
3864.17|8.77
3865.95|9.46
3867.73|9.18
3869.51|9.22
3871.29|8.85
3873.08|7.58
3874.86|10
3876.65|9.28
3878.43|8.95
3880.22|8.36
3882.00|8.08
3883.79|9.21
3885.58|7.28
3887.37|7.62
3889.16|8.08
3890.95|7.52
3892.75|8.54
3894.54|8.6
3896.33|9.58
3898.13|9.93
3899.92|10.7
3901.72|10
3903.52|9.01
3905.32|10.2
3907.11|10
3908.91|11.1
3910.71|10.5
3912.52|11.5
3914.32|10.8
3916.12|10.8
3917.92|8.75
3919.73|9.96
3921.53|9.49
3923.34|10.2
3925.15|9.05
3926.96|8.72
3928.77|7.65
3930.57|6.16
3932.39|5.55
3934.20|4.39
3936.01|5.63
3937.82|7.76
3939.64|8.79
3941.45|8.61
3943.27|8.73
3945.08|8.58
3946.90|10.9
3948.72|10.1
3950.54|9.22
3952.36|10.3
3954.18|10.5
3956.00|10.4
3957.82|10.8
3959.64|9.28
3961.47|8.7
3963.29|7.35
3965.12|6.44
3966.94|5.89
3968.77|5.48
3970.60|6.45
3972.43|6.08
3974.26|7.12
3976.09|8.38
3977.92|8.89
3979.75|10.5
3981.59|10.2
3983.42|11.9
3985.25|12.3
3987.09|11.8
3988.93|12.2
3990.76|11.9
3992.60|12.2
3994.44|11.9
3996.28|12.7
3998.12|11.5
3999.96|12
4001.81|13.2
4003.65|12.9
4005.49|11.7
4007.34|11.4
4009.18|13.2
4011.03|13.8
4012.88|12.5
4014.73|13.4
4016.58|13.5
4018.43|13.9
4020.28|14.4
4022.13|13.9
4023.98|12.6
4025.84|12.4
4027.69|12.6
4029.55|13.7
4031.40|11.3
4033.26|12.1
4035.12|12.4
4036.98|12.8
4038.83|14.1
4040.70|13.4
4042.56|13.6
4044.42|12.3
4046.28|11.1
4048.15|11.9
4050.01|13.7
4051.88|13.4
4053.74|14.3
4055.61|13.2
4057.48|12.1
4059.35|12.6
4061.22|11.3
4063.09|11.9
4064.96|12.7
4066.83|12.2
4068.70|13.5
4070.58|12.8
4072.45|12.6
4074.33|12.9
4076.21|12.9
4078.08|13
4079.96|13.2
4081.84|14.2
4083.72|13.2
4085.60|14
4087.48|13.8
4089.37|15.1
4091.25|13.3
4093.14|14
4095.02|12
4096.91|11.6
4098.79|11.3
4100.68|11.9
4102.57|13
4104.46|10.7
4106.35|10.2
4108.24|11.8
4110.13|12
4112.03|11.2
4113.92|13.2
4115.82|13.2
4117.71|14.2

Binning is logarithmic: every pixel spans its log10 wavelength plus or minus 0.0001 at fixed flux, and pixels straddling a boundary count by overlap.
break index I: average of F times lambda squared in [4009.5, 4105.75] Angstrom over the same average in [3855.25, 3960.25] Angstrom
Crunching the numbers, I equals 1.54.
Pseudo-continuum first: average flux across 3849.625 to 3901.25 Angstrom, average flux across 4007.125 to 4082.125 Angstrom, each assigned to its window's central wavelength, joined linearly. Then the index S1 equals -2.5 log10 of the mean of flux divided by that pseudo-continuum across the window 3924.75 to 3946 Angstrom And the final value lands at 0.35 mag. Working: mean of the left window 8.78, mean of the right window 12.9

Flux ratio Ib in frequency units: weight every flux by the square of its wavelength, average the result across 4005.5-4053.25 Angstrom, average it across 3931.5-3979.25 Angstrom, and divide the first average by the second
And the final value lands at 1.7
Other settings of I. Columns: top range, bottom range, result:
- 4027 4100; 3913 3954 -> 1.58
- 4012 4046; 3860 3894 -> 1.63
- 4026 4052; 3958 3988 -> 1.53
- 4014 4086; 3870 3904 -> 1.60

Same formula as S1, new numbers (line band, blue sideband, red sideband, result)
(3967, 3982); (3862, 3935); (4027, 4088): 0.37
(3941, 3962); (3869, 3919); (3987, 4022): 0.14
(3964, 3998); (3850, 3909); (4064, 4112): 0.13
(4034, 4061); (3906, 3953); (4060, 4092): -0.05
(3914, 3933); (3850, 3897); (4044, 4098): 0.11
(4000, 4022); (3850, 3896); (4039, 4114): -0.15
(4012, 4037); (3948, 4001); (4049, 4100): -0.14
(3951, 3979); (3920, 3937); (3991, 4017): 0.20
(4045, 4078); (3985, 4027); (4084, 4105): 0.01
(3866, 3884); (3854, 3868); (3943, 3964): 0.02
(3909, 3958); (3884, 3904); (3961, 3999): 0.01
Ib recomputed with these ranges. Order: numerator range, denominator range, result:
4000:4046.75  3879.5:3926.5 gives 1.45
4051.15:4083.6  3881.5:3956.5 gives 1.54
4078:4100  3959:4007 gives 1.39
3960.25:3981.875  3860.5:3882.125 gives 0.89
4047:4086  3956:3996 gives 1.43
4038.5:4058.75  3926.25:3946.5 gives 1.85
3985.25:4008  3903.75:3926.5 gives 1.25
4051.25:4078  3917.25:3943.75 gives 1.72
